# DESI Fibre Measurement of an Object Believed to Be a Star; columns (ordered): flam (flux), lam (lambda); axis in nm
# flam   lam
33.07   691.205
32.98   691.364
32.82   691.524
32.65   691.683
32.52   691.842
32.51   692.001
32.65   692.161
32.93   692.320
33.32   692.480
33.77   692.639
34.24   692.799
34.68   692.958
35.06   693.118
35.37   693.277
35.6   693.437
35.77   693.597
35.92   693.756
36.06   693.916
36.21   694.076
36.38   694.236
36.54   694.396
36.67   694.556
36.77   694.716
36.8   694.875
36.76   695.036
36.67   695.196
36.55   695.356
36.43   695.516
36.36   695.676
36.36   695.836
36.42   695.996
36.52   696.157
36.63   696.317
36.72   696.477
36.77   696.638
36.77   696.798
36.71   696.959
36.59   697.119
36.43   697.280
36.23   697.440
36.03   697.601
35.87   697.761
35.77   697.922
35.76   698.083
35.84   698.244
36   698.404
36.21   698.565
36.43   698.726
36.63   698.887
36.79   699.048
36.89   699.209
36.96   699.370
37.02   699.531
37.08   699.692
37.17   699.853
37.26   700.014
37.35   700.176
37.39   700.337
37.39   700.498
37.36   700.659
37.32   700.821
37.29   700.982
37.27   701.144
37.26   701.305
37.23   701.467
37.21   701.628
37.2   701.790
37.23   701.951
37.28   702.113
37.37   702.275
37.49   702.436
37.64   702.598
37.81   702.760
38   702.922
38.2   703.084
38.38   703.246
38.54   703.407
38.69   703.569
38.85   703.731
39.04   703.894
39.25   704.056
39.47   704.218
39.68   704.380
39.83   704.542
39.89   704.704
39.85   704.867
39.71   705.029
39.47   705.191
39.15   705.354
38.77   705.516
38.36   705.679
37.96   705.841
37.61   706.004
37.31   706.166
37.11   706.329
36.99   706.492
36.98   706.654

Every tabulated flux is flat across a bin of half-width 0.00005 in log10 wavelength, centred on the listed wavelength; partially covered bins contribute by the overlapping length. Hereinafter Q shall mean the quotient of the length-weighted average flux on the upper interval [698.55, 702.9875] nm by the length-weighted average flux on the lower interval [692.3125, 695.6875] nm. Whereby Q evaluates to 1.04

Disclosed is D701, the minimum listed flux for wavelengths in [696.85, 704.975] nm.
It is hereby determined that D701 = 35.76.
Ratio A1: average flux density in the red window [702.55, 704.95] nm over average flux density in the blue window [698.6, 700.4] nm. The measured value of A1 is 1.05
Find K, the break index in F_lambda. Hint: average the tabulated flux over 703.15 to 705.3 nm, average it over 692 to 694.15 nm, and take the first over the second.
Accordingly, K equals 1.1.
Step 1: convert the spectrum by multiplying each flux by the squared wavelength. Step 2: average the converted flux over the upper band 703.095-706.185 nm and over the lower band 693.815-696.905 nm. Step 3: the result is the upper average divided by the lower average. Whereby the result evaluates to 1.10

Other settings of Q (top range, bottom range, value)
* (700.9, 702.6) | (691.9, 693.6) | 1.09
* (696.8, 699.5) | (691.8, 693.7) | 1.07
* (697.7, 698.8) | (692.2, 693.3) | 1.06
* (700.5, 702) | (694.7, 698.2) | 1.02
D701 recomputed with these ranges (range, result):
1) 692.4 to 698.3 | 33.32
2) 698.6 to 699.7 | 36.43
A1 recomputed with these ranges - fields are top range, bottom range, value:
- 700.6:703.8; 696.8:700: 1.03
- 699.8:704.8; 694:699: 1.04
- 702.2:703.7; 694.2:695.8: 1.04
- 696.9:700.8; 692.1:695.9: 1.03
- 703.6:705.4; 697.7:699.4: 1.09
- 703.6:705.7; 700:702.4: 1.05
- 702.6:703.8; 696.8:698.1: 1.06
